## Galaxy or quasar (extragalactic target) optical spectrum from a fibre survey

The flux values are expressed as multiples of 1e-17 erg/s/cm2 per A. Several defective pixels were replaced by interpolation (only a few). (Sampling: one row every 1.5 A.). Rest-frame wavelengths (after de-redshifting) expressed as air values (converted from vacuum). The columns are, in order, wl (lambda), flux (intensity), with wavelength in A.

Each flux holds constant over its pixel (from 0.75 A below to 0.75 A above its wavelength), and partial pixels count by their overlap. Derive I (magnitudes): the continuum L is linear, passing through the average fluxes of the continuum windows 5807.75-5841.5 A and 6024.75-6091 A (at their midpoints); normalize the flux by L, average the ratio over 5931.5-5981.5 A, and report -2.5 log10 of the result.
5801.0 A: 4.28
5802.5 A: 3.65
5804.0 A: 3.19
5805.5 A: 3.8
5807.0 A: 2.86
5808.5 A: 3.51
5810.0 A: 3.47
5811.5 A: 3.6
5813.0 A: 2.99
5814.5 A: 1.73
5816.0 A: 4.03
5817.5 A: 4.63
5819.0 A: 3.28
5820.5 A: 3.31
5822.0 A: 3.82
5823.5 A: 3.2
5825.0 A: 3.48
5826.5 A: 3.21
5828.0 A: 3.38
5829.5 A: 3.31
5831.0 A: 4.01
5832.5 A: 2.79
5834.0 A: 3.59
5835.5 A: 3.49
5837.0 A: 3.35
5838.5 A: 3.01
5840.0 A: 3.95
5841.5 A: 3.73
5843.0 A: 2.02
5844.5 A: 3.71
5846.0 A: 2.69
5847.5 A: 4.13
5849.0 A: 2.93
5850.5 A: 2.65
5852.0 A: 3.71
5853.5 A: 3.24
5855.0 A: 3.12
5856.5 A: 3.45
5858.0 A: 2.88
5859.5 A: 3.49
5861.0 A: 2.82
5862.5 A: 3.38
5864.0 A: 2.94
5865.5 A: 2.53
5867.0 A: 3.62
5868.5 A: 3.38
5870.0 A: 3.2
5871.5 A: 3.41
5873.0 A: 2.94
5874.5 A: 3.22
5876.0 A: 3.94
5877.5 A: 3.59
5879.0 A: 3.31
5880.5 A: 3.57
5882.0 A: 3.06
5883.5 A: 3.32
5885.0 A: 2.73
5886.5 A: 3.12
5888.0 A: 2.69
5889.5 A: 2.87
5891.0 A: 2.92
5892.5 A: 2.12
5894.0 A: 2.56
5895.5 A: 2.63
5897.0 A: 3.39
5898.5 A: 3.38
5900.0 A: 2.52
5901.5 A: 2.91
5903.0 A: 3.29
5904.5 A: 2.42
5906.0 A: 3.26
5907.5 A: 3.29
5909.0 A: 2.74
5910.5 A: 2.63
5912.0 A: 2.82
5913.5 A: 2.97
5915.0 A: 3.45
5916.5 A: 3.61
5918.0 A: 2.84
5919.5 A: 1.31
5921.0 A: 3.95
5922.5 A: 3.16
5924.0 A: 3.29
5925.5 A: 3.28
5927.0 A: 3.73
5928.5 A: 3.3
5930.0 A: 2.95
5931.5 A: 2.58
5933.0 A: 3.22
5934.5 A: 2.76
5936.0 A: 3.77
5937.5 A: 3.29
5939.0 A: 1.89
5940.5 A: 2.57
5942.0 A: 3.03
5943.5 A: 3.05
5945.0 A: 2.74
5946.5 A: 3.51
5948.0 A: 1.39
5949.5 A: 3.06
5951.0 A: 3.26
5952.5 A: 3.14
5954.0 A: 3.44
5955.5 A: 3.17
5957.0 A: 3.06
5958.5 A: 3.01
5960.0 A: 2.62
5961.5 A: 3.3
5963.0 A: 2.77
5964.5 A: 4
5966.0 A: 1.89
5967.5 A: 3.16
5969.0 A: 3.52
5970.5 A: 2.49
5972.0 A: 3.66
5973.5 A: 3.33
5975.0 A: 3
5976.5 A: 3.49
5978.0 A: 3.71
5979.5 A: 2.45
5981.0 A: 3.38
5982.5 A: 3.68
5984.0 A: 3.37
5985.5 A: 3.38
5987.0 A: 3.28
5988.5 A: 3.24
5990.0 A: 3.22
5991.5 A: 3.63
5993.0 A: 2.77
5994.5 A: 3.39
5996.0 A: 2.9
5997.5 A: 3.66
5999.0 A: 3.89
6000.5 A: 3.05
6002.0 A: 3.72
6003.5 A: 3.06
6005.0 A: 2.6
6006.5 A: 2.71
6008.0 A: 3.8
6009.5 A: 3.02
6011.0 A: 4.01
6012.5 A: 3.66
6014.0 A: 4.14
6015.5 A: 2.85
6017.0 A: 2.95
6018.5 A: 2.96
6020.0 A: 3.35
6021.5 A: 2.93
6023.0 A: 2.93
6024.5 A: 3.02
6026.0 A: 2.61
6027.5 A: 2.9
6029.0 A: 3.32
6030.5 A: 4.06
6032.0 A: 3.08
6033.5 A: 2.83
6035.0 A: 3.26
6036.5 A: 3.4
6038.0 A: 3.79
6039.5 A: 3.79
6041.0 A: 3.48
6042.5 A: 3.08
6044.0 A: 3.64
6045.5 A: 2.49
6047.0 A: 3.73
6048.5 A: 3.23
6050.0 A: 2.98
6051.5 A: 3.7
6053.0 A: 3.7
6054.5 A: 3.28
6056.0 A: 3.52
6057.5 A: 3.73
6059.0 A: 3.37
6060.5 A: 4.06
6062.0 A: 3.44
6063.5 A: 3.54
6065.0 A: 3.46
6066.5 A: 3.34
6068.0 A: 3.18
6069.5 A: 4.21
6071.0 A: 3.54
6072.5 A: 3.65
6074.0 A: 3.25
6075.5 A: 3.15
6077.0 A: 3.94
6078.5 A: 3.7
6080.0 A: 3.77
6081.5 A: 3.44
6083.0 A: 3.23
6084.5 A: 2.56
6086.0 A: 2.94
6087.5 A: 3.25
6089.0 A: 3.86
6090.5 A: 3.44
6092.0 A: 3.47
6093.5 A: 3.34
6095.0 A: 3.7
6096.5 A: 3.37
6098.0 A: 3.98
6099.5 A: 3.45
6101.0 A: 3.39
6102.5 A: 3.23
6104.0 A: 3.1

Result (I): 0.13 mag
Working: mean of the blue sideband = 3.42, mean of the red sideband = 3.4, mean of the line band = 3.03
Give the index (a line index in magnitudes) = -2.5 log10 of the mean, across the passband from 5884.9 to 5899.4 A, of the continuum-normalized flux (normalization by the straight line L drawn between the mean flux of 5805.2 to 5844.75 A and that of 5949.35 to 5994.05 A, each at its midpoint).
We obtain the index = 0.16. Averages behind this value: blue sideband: 3.37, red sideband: 3.19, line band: 2.84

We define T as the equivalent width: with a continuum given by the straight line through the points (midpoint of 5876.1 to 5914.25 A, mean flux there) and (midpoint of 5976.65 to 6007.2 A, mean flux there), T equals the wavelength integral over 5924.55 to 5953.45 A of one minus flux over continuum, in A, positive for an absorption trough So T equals 1.2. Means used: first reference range 2.98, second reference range 3.26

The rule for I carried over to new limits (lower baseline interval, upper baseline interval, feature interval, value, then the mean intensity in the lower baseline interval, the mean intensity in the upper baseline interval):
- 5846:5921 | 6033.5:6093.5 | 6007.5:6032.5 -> 0.03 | 3.07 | 3.44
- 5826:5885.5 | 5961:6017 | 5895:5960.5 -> 0.10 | 3.27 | 3.27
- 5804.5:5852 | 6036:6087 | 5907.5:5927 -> 0.12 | 3.35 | 3.45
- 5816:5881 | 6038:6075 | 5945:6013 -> 0.08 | 3.34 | 3.48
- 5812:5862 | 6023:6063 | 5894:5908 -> 0.12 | 3.31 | 3.36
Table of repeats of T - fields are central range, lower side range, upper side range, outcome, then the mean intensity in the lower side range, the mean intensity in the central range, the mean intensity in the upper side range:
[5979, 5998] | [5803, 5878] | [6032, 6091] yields 0.7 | 3.31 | 3.26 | 3.43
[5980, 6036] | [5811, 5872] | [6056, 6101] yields 2.9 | 3.3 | 3.26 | 3.49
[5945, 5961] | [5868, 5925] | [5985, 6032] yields 1.0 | 3.05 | 2.96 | 3.25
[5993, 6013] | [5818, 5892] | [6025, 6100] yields 0.3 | 3.26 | 3.32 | 3.42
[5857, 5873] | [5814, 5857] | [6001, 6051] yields 0.9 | 3.35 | 3.16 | 3.26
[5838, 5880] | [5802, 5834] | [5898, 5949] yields -0.3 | 3.4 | 3.25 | 2.97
